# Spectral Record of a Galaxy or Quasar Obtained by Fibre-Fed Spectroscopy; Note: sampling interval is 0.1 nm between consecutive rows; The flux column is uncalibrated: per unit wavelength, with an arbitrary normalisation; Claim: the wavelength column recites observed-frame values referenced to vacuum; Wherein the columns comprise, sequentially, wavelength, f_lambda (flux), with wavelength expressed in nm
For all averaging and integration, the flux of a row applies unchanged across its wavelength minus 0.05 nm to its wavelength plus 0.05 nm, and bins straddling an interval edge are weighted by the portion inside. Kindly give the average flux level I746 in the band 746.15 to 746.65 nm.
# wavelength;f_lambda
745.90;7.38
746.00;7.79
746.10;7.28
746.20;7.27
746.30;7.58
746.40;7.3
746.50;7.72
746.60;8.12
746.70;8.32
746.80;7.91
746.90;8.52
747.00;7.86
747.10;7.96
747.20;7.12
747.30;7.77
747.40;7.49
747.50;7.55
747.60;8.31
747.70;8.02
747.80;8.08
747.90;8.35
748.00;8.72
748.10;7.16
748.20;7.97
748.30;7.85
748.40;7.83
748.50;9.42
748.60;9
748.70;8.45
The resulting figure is 7.6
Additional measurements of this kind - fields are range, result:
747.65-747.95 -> 8.15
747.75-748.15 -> 8.08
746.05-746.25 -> 7.28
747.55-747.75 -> 8.17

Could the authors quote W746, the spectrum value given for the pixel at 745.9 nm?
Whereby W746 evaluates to 7.38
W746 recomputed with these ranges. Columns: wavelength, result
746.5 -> 7.72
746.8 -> 7.91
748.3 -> 7.85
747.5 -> 7.55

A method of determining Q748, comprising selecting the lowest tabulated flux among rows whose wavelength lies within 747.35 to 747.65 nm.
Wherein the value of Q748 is 7.49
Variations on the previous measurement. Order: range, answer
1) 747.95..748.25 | 7.16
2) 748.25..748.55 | 7.83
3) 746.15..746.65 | 7.27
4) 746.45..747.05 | 7.72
